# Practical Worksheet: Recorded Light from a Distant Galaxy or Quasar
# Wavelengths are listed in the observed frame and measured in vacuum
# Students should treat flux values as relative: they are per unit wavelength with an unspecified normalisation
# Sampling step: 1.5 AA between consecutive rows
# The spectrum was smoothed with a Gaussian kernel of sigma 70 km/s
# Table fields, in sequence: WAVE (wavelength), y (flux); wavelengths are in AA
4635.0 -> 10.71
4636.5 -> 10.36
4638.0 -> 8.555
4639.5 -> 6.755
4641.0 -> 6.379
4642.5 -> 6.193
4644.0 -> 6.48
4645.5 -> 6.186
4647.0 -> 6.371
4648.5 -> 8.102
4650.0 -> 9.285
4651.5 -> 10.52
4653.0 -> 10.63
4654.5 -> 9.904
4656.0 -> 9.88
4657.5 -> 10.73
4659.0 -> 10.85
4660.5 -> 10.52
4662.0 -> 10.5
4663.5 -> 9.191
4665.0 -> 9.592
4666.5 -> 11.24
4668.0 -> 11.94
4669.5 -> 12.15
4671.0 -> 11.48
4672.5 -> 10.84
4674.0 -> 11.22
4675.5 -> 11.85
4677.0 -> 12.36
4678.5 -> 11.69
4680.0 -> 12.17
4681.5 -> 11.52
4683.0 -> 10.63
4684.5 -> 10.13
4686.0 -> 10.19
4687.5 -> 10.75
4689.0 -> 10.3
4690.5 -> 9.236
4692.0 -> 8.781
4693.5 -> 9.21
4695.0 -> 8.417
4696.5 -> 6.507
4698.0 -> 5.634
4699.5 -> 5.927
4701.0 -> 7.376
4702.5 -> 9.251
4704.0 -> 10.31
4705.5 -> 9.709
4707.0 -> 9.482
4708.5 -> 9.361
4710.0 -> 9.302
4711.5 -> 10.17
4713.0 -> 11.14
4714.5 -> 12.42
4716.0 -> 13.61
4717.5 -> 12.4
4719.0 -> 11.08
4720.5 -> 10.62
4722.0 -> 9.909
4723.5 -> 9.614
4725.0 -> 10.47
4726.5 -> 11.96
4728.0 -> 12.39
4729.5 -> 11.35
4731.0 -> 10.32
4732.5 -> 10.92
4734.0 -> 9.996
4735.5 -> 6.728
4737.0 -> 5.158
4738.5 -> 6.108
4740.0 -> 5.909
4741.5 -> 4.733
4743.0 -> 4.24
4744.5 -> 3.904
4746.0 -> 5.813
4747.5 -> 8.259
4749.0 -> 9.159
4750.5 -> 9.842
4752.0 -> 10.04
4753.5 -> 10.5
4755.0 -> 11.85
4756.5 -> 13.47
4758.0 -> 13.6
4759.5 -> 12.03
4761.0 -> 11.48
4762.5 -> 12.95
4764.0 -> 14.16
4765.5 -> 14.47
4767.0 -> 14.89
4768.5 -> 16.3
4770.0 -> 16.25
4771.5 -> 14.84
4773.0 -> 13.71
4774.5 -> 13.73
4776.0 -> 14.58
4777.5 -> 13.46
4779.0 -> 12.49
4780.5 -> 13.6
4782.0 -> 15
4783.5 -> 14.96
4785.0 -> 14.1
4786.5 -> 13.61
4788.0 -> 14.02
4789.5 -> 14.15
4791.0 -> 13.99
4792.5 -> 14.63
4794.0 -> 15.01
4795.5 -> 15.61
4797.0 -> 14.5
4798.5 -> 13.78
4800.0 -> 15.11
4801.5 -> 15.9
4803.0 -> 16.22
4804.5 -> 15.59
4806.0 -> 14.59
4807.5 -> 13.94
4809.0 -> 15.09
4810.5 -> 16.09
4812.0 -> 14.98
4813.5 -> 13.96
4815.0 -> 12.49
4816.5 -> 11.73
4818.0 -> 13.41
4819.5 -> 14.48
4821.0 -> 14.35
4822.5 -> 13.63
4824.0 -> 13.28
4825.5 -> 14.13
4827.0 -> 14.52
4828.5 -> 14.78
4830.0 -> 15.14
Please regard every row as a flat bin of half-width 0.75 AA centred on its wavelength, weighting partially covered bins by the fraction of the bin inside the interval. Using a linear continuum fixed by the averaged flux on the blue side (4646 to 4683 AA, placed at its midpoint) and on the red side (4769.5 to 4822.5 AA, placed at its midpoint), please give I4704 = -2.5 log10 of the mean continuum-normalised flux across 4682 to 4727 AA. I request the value 0.20 mag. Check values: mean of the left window 10.6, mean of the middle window 9.79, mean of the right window 14.4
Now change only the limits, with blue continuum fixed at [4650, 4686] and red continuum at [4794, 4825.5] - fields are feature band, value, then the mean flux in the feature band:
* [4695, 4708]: 0.41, 8.07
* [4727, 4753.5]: 0.49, 8.04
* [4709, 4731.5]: 0.10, 11.1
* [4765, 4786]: -0.07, 14.4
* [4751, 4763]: 0.10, 11.9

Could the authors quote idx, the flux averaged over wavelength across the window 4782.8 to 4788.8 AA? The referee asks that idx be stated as 14.2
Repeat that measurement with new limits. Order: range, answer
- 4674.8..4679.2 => 12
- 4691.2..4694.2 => 9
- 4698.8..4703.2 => 7.52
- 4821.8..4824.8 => 13.5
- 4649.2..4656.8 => 10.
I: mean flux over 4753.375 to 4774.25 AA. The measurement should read 13.7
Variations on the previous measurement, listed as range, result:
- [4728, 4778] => 10.8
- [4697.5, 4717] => 9.6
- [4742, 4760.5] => 9.36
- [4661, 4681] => 11.2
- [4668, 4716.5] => 10.1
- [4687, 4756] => 9.14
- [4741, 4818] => 13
